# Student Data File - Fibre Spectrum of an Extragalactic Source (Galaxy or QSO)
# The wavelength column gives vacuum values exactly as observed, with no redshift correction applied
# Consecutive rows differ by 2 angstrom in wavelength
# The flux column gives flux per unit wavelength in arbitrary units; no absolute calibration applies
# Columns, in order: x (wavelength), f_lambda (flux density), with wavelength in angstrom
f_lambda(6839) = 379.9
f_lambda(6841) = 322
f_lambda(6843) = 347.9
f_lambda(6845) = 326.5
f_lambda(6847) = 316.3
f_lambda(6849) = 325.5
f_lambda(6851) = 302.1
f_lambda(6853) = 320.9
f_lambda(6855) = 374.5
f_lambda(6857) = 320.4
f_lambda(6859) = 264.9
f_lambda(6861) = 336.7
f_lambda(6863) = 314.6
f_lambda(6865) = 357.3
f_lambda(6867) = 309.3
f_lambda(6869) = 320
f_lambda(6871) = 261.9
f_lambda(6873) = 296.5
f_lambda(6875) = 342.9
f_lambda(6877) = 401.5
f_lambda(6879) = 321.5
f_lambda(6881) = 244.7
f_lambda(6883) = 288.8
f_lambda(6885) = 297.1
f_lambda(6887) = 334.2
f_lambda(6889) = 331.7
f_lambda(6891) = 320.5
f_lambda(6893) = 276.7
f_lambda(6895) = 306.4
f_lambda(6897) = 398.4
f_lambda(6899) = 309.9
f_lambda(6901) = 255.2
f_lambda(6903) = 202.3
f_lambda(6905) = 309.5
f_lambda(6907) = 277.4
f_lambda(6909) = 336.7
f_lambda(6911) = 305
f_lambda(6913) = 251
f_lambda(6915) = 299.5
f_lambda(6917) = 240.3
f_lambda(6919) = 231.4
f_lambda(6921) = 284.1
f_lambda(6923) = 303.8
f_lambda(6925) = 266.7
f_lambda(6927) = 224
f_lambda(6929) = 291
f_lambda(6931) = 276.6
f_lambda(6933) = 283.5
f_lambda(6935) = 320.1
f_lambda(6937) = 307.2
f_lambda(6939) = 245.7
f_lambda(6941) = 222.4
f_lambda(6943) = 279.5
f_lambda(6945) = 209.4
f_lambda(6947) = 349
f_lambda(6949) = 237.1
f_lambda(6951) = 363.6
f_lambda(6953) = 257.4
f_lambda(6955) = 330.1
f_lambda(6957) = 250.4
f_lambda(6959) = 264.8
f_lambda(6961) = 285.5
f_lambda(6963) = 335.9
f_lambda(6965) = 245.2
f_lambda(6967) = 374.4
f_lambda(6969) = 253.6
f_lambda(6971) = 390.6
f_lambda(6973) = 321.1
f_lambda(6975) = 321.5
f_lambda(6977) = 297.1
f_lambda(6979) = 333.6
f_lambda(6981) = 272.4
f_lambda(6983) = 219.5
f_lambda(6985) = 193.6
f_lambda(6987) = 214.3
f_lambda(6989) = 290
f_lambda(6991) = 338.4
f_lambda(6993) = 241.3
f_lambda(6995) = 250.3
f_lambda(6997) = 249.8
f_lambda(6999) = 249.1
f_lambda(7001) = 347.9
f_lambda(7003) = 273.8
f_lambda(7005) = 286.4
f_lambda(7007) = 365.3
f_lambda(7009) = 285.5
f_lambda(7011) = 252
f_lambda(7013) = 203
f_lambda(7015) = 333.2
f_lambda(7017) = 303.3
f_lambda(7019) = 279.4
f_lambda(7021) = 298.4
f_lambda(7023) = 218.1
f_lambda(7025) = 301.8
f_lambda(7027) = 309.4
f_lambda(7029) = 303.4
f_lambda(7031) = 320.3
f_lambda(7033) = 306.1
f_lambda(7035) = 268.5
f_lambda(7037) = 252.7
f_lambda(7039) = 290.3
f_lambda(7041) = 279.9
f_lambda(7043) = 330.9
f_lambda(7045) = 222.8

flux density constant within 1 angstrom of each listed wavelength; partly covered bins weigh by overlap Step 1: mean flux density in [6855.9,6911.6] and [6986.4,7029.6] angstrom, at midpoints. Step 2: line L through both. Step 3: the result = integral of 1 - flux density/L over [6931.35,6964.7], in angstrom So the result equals 1.35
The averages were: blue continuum 309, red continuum 282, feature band 283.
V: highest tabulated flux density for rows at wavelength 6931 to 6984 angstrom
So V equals 390.6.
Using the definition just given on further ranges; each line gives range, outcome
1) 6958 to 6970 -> 374.4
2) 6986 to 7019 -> 365.3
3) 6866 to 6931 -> 401.5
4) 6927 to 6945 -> 320.1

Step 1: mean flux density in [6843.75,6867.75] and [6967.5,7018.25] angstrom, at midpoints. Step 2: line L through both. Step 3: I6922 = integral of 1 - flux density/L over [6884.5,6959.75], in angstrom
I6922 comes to 4.65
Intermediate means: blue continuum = 323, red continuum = 284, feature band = 286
